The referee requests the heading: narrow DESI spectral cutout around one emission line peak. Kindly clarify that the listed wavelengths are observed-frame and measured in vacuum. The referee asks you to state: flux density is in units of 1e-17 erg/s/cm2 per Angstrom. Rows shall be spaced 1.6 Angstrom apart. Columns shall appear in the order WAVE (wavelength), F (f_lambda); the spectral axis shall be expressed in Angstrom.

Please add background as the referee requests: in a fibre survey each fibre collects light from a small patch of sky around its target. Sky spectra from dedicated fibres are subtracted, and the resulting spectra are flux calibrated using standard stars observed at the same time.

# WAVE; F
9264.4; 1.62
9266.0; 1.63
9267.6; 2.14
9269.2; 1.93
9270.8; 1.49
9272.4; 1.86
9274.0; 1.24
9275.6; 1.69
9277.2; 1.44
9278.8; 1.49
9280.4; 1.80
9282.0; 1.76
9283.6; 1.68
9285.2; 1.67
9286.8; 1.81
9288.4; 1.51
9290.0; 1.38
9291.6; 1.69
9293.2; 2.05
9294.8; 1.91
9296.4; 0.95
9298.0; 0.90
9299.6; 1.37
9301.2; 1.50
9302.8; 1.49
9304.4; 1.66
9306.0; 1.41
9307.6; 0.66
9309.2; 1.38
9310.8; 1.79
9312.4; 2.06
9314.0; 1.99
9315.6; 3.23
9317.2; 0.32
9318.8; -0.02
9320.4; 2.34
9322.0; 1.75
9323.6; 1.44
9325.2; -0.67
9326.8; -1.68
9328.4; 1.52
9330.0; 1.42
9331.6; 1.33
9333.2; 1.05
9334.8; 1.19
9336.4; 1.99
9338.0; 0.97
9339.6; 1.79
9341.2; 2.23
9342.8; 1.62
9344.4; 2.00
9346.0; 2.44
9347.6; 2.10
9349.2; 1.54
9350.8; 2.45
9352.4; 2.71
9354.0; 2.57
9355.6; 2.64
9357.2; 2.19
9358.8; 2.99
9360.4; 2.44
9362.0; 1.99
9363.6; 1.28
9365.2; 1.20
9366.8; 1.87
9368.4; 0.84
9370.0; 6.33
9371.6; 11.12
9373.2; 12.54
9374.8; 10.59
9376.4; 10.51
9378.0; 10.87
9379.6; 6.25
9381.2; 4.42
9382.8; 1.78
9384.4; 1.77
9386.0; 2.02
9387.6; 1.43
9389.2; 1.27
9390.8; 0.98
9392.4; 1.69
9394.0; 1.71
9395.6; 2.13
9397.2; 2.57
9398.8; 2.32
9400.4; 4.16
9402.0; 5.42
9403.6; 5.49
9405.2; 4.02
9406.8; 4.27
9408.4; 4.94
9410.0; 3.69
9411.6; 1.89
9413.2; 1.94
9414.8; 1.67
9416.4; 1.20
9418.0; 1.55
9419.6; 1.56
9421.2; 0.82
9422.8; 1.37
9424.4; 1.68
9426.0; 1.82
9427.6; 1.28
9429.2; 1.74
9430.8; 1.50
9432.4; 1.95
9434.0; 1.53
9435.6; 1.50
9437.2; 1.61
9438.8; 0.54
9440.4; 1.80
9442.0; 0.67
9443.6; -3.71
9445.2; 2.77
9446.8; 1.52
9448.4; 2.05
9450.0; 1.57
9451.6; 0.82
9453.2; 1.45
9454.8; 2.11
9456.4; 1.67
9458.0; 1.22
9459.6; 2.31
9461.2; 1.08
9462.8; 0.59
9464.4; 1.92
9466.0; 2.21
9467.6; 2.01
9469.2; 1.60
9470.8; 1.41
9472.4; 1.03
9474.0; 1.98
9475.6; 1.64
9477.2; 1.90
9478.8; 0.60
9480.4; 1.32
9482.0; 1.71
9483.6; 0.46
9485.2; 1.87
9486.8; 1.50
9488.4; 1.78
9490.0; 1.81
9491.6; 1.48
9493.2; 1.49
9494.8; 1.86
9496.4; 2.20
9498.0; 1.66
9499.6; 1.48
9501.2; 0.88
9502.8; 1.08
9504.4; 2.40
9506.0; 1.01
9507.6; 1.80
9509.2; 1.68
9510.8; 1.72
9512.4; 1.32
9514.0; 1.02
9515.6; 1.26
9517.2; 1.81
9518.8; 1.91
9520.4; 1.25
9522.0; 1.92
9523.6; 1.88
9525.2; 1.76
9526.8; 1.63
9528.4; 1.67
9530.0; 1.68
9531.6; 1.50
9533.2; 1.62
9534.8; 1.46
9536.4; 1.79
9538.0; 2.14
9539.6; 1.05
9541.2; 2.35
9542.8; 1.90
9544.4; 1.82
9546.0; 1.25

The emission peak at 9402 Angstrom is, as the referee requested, [N II] 6583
